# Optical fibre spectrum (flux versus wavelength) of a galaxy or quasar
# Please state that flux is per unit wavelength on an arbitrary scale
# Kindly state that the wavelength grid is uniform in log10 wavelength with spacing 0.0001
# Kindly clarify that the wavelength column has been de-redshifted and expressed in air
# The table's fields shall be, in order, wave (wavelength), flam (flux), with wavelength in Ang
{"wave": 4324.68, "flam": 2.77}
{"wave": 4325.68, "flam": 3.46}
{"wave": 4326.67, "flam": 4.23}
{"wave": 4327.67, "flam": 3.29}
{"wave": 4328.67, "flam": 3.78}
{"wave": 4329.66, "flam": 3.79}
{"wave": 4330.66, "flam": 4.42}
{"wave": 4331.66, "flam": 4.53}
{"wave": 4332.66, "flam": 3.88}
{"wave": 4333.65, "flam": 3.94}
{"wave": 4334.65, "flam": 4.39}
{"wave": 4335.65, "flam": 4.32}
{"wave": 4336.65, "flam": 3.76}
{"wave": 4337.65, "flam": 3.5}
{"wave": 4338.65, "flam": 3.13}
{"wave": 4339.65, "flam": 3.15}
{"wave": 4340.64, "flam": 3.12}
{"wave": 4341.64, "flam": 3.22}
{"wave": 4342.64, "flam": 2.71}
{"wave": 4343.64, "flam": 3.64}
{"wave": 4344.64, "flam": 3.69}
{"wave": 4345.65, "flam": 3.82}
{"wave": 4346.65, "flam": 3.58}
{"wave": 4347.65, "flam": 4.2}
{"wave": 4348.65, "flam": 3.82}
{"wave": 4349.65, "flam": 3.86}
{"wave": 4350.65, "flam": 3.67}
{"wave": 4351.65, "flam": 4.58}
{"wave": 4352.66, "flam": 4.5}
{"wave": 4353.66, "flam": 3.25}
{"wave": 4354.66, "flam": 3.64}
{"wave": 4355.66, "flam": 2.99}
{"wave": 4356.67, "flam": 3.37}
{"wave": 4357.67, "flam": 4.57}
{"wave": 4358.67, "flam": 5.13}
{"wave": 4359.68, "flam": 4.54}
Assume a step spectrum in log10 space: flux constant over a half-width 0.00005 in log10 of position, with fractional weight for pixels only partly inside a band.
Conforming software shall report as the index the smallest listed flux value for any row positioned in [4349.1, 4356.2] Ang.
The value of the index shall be 2.99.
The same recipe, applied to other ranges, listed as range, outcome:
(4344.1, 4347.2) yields 3.58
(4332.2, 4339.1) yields 3.13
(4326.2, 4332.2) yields 3.29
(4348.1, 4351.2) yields 3.67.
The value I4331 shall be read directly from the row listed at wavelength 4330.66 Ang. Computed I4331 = 4.42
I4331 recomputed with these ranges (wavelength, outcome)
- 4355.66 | 2.99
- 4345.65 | 3.82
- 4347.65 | 4.2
